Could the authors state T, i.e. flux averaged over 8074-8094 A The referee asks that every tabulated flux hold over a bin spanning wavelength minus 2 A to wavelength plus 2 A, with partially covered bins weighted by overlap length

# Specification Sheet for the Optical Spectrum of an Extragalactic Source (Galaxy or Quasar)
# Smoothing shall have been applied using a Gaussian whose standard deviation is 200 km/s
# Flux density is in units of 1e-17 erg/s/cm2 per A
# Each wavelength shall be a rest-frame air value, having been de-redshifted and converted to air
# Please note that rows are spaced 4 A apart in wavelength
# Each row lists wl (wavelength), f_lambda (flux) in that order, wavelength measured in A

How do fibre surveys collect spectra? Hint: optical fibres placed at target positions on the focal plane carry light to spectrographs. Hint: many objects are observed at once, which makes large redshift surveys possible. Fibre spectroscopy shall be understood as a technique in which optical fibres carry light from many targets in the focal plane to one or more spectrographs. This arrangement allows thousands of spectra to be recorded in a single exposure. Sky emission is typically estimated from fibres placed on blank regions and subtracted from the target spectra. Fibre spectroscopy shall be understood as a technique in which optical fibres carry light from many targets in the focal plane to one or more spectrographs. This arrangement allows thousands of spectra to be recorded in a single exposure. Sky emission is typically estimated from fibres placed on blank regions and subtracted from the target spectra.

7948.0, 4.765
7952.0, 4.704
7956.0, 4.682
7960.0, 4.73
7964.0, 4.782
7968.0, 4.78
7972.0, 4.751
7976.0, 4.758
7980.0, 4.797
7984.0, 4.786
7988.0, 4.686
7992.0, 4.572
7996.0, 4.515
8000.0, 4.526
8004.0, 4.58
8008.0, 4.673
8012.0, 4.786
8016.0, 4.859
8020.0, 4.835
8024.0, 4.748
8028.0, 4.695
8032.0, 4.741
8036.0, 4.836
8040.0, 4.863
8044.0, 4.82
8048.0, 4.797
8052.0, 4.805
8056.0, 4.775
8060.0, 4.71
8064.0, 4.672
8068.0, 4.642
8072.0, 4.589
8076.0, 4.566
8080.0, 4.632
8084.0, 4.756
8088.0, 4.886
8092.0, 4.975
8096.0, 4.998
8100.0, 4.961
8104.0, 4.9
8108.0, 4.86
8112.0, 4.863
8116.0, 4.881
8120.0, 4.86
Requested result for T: 4.76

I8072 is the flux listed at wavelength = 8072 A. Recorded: 4.589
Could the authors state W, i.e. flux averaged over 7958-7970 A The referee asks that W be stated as 4.76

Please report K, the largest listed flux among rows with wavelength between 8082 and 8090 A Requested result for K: 4.886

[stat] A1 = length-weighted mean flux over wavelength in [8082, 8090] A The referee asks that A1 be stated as 4.82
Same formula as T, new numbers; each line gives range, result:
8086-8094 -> 4.93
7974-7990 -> 4.76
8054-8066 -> 4.72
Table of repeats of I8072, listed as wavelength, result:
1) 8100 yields 4.961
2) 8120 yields 4.86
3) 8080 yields 4.632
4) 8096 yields 4.998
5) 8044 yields 4.82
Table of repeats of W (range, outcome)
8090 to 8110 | 4.94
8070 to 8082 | 4.6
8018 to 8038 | 4.77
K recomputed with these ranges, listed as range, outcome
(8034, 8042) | 4.863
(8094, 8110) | 4.998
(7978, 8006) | 4.797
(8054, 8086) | 4.775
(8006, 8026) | 4.859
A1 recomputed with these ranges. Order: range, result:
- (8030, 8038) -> 4.79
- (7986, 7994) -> 4.63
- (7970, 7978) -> 4.75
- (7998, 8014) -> 4.64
